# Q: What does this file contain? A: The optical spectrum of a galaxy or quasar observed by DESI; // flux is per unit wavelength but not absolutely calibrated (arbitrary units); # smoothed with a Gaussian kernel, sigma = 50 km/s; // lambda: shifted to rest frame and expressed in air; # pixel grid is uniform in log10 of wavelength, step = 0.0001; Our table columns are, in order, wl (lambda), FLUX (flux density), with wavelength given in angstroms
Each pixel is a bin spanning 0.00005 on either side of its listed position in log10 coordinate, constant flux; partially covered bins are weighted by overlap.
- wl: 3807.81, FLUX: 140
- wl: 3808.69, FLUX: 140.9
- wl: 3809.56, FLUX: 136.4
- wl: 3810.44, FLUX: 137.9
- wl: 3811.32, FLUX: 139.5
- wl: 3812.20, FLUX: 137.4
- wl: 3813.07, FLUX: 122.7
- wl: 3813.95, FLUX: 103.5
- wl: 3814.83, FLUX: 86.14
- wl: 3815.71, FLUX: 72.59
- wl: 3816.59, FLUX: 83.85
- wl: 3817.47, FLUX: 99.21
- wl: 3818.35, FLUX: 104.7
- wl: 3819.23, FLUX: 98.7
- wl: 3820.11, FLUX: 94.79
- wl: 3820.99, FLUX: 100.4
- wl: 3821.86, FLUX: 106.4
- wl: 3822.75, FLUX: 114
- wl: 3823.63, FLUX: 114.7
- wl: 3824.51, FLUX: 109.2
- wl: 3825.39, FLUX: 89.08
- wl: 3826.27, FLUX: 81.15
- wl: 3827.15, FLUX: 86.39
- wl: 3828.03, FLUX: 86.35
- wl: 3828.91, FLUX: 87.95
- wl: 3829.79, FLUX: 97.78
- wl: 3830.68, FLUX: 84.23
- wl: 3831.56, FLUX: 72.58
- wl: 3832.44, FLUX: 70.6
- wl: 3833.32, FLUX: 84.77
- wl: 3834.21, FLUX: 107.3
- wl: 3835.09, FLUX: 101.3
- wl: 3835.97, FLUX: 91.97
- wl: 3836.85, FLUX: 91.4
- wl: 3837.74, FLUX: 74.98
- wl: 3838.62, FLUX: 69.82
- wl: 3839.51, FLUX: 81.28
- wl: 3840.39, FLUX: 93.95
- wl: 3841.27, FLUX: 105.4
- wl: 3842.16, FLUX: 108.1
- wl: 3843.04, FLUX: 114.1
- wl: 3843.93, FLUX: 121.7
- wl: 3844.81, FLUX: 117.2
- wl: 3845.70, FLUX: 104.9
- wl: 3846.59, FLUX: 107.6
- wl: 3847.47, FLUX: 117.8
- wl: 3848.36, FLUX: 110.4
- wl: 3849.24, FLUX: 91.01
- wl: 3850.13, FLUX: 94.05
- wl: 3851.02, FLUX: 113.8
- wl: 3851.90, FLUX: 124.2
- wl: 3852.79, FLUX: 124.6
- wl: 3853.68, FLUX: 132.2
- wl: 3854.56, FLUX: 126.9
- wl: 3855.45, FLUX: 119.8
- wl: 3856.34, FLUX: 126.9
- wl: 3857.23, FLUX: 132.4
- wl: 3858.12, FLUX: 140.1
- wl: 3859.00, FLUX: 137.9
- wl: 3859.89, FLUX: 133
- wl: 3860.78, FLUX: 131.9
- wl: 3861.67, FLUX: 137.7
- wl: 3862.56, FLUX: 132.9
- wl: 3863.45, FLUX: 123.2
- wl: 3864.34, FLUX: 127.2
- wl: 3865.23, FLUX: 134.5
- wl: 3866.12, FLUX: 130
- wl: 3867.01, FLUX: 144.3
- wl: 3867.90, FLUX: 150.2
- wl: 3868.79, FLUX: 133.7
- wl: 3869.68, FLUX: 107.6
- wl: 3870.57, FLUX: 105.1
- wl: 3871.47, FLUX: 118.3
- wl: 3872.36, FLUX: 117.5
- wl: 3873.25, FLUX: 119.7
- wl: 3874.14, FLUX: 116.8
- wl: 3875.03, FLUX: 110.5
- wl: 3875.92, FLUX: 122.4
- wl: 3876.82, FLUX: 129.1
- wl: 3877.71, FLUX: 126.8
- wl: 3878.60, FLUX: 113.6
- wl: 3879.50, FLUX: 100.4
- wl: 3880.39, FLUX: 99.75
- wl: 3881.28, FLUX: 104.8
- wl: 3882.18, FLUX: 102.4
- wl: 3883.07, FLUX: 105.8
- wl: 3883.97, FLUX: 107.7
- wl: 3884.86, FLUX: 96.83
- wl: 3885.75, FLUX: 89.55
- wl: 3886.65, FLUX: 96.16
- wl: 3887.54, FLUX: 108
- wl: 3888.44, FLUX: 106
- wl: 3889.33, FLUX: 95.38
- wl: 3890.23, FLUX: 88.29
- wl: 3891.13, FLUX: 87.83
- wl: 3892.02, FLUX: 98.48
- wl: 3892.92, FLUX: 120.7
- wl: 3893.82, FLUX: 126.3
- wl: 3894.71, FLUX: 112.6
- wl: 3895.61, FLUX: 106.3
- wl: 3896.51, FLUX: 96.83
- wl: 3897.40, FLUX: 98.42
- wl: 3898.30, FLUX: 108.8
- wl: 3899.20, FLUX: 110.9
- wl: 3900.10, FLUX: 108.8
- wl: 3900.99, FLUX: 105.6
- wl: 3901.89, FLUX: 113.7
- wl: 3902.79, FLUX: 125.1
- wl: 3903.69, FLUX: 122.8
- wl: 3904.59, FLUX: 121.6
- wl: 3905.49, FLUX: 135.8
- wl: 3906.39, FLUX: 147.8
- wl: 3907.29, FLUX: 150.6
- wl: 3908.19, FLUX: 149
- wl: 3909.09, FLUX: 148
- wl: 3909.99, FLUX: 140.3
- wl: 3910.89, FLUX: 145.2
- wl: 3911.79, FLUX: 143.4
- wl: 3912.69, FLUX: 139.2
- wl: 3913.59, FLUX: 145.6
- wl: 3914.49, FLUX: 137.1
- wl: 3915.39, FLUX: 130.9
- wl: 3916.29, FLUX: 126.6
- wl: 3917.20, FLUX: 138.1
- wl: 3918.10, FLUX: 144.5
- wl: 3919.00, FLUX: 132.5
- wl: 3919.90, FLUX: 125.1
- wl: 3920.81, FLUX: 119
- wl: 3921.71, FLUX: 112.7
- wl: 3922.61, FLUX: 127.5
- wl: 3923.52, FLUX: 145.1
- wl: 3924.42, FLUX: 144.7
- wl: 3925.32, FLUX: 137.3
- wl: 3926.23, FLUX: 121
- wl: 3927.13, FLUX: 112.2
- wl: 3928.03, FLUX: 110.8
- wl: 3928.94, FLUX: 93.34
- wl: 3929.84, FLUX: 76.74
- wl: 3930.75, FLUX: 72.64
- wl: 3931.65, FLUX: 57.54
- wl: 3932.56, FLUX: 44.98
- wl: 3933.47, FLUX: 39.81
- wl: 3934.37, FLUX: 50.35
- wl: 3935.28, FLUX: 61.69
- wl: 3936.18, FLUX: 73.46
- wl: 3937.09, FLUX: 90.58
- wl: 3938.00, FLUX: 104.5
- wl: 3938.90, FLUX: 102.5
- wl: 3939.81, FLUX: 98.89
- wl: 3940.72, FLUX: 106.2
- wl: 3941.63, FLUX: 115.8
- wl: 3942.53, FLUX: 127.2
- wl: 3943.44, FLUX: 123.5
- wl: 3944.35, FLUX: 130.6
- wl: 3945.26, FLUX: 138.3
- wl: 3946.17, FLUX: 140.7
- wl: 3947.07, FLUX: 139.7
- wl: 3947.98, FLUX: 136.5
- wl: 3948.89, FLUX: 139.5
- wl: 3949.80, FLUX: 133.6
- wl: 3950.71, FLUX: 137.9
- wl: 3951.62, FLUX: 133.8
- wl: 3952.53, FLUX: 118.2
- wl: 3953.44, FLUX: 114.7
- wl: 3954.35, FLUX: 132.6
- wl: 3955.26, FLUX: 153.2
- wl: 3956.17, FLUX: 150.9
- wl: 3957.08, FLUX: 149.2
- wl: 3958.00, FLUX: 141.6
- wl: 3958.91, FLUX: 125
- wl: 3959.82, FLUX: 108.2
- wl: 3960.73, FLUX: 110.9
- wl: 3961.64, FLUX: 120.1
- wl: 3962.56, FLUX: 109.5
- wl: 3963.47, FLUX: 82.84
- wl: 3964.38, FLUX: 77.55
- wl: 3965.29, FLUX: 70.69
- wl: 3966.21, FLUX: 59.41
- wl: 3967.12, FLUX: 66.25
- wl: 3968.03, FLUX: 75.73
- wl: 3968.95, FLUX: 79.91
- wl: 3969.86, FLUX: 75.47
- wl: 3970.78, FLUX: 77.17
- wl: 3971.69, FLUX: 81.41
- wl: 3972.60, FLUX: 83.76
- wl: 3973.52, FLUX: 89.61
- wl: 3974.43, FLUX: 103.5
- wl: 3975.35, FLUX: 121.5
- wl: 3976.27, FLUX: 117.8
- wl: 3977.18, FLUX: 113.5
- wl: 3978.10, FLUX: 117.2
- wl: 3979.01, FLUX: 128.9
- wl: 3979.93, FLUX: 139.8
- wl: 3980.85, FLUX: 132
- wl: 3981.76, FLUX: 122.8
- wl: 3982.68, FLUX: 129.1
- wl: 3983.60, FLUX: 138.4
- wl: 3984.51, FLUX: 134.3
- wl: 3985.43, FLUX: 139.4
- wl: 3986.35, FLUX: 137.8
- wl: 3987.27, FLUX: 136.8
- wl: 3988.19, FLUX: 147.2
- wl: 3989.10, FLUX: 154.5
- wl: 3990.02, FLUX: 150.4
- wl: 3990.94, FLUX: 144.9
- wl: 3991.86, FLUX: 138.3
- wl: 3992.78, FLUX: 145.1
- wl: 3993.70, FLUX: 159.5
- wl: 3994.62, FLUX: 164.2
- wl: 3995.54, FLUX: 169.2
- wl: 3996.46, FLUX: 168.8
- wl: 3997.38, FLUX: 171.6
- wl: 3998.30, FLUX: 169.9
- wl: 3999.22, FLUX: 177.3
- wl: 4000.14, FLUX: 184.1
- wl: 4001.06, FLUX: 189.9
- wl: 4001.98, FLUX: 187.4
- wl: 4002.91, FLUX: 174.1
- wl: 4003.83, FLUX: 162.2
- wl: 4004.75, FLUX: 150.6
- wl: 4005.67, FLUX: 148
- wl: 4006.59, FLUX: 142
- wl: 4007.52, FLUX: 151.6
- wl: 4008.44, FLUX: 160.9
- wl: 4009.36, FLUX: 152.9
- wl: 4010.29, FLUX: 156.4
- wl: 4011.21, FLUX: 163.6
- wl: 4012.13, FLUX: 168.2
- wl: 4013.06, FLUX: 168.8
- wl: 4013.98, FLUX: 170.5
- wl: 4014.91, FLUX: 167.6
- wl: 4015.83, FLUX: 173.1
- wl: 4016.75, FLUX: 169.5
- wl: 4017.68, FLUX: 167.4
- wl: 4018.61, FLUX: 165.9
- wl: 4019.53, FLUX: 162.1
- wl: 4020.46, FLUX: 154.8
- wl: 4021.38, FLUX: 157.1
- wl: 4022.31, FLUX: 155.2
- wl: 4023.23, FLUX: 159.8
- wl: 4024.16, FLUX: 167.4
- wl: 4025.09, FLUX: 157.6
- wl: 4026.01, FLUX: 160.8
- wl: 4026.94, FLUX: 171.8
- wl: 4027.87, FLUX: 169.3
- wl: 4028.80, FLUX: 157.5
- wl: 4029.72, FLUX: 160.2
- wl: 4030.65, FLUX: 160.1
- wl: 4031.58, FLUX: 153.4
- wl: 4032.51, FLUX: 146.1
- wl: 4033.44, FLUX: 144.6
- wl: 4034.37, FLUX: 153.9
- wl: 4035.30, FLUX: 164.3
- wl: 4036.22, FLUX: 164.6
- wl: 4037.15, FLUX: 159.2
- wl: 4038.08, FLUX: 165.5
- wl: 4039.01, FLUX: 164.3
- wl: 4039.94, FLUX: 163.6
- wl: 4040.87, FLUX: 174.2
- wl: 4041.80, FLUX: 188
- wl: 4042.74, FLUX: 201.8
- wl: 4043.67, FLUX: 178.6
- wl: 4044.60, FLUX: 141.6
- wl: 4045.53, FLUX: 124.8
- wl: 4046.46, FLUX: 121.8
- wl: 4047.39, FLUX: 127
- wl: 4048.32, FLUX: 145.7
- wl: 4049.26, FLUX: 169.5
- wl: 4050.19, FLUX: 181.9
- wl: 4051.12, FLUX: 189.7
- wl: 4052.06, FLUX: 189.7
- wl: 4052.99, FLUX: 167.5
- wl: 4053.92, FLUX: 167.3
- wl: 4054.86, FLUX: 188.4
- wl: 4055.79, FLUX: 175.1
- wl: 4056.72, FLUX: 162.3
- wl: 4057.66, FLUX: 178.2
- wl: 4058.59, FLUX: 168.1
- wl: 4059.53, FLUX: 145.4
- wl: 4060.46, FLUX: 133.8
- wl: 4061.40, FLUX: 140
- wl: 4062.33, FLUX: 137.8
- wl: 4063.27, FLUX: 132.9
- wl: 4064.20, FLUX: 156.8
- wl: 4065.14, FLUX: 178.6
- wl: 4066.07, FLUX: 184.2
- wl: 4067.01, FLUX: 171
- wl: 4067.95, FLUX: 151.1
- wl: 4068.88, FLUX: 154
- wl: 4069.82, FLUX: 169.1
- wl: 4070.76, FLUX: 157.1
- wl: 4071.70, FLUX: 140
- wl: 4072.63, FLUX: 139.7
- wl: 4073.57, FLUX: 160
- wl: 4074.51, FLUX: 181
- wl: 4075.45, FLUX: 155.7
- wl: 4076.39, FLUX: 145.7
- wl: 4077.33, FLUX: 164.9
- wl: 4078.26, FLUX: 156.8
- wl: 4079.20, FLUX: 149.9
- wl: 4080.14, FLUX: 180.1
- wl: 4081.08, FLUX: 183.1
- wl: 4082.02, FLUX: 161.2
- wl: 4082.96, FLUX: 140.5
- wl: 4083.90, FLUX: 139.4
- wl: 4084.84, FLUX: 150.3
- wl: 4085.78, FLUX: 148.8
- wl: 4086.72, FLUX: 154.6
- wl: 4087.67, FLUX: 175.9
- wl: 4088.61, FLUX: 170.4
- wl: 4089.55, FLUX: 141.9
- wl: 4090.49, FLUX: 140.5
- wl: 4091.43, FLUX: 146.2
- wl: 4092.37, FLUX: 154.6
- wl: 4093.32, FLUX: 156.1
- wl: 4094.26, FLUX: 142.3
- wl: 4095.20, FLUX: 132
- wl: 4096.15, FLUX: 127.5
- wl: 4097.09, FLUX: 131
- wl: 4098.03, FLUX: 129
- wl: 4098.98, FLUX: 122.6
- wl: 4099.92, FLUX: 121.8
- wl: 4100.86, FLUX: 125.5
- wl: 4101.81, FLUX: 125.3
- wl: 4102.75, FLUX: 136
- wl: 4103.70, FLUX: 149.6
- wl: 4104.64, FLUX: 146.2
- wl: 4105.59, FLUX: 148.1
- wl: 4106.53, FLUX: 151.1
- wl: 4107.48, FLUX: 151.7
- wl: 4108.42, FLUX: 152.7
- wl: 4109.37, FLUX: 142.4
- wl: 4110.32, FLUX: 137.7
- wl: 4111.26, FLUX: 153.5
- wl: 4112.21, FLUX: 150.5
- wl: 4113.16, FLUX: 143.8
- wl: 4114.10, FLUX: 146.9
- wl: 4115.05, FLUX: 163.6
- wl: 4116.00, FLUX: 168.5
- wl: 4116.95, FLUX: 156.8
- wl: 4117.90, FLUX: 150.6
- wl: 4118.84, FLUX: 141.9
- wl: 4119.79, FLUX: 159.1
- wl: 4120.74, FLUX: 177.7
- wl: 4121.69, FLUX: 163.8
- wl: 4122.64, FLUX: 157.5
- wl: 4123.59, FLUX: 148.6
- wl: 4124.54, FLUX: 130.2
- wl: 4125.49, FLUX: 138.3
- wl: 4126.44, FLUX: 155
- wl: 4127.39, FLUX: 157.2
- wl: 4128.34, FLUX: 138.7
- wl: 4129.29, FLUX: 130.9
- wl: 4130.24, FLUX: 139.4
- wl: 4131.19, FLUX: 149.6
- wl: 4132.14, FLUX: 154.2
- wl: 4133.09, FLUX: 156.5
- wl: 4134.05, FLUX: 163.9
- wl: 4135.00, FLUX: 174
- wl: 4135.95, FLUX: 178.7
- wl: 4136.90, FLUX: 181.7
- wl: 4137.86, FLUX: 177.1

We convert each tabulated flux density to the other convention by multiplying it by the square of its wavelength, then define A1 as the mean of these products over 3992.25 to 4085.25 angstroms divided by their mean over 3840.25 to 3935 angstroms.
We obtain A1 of 1.5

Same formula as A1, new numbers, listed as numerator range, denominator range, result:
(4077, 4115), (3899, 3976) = 1.40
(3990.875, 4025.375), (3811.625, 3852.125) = 1.81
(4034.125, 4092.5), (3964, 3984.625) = 1.65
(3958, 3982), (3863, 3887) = 0.91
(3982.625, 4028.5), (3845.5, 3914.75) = 1.42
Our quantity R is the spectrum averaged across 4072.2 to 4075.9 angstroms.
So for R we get 159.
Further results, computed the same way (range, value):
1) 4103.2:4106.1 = 148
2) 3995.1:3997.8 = 170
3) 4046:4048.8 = 131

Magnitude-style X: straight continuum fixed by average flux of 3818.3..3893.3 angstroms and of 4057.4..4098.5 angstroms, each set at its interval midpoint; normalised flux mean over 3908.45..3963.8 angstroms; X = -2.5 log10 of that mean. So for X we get 0.06 mag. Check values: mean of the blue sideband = 109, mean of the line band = 118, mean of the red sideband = 153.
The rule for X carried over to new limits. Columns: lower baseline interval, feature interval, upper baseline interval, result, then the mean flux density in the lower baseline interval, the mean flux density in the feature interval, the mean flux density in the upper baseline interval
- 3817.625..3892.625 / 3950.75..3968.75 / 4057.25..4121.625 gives 0.15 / 109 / 111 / 151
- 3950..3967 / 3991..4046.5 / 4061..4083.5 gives -0.18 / 116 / 163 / 158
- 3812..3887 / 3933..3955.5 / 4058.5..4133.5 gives 0.10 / 109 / 113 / 150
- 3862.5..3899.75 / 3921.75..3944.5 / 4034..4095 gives 0.26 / 112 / 98.6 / 159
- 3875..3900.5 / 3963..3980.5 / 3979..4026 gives 0.47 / 106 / 93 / 157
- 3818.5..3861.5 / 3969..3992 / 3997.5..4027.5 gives 0.26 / 105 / 121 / 165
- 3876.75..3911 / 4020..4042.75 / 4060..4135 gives -0.17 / 114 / 162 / 150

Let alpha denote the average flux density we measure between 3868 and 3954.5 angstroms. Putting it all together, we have 115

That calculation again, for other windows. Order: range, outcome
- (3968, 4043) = 150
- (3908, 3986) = 114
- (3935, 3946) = 108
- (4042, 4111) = 154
